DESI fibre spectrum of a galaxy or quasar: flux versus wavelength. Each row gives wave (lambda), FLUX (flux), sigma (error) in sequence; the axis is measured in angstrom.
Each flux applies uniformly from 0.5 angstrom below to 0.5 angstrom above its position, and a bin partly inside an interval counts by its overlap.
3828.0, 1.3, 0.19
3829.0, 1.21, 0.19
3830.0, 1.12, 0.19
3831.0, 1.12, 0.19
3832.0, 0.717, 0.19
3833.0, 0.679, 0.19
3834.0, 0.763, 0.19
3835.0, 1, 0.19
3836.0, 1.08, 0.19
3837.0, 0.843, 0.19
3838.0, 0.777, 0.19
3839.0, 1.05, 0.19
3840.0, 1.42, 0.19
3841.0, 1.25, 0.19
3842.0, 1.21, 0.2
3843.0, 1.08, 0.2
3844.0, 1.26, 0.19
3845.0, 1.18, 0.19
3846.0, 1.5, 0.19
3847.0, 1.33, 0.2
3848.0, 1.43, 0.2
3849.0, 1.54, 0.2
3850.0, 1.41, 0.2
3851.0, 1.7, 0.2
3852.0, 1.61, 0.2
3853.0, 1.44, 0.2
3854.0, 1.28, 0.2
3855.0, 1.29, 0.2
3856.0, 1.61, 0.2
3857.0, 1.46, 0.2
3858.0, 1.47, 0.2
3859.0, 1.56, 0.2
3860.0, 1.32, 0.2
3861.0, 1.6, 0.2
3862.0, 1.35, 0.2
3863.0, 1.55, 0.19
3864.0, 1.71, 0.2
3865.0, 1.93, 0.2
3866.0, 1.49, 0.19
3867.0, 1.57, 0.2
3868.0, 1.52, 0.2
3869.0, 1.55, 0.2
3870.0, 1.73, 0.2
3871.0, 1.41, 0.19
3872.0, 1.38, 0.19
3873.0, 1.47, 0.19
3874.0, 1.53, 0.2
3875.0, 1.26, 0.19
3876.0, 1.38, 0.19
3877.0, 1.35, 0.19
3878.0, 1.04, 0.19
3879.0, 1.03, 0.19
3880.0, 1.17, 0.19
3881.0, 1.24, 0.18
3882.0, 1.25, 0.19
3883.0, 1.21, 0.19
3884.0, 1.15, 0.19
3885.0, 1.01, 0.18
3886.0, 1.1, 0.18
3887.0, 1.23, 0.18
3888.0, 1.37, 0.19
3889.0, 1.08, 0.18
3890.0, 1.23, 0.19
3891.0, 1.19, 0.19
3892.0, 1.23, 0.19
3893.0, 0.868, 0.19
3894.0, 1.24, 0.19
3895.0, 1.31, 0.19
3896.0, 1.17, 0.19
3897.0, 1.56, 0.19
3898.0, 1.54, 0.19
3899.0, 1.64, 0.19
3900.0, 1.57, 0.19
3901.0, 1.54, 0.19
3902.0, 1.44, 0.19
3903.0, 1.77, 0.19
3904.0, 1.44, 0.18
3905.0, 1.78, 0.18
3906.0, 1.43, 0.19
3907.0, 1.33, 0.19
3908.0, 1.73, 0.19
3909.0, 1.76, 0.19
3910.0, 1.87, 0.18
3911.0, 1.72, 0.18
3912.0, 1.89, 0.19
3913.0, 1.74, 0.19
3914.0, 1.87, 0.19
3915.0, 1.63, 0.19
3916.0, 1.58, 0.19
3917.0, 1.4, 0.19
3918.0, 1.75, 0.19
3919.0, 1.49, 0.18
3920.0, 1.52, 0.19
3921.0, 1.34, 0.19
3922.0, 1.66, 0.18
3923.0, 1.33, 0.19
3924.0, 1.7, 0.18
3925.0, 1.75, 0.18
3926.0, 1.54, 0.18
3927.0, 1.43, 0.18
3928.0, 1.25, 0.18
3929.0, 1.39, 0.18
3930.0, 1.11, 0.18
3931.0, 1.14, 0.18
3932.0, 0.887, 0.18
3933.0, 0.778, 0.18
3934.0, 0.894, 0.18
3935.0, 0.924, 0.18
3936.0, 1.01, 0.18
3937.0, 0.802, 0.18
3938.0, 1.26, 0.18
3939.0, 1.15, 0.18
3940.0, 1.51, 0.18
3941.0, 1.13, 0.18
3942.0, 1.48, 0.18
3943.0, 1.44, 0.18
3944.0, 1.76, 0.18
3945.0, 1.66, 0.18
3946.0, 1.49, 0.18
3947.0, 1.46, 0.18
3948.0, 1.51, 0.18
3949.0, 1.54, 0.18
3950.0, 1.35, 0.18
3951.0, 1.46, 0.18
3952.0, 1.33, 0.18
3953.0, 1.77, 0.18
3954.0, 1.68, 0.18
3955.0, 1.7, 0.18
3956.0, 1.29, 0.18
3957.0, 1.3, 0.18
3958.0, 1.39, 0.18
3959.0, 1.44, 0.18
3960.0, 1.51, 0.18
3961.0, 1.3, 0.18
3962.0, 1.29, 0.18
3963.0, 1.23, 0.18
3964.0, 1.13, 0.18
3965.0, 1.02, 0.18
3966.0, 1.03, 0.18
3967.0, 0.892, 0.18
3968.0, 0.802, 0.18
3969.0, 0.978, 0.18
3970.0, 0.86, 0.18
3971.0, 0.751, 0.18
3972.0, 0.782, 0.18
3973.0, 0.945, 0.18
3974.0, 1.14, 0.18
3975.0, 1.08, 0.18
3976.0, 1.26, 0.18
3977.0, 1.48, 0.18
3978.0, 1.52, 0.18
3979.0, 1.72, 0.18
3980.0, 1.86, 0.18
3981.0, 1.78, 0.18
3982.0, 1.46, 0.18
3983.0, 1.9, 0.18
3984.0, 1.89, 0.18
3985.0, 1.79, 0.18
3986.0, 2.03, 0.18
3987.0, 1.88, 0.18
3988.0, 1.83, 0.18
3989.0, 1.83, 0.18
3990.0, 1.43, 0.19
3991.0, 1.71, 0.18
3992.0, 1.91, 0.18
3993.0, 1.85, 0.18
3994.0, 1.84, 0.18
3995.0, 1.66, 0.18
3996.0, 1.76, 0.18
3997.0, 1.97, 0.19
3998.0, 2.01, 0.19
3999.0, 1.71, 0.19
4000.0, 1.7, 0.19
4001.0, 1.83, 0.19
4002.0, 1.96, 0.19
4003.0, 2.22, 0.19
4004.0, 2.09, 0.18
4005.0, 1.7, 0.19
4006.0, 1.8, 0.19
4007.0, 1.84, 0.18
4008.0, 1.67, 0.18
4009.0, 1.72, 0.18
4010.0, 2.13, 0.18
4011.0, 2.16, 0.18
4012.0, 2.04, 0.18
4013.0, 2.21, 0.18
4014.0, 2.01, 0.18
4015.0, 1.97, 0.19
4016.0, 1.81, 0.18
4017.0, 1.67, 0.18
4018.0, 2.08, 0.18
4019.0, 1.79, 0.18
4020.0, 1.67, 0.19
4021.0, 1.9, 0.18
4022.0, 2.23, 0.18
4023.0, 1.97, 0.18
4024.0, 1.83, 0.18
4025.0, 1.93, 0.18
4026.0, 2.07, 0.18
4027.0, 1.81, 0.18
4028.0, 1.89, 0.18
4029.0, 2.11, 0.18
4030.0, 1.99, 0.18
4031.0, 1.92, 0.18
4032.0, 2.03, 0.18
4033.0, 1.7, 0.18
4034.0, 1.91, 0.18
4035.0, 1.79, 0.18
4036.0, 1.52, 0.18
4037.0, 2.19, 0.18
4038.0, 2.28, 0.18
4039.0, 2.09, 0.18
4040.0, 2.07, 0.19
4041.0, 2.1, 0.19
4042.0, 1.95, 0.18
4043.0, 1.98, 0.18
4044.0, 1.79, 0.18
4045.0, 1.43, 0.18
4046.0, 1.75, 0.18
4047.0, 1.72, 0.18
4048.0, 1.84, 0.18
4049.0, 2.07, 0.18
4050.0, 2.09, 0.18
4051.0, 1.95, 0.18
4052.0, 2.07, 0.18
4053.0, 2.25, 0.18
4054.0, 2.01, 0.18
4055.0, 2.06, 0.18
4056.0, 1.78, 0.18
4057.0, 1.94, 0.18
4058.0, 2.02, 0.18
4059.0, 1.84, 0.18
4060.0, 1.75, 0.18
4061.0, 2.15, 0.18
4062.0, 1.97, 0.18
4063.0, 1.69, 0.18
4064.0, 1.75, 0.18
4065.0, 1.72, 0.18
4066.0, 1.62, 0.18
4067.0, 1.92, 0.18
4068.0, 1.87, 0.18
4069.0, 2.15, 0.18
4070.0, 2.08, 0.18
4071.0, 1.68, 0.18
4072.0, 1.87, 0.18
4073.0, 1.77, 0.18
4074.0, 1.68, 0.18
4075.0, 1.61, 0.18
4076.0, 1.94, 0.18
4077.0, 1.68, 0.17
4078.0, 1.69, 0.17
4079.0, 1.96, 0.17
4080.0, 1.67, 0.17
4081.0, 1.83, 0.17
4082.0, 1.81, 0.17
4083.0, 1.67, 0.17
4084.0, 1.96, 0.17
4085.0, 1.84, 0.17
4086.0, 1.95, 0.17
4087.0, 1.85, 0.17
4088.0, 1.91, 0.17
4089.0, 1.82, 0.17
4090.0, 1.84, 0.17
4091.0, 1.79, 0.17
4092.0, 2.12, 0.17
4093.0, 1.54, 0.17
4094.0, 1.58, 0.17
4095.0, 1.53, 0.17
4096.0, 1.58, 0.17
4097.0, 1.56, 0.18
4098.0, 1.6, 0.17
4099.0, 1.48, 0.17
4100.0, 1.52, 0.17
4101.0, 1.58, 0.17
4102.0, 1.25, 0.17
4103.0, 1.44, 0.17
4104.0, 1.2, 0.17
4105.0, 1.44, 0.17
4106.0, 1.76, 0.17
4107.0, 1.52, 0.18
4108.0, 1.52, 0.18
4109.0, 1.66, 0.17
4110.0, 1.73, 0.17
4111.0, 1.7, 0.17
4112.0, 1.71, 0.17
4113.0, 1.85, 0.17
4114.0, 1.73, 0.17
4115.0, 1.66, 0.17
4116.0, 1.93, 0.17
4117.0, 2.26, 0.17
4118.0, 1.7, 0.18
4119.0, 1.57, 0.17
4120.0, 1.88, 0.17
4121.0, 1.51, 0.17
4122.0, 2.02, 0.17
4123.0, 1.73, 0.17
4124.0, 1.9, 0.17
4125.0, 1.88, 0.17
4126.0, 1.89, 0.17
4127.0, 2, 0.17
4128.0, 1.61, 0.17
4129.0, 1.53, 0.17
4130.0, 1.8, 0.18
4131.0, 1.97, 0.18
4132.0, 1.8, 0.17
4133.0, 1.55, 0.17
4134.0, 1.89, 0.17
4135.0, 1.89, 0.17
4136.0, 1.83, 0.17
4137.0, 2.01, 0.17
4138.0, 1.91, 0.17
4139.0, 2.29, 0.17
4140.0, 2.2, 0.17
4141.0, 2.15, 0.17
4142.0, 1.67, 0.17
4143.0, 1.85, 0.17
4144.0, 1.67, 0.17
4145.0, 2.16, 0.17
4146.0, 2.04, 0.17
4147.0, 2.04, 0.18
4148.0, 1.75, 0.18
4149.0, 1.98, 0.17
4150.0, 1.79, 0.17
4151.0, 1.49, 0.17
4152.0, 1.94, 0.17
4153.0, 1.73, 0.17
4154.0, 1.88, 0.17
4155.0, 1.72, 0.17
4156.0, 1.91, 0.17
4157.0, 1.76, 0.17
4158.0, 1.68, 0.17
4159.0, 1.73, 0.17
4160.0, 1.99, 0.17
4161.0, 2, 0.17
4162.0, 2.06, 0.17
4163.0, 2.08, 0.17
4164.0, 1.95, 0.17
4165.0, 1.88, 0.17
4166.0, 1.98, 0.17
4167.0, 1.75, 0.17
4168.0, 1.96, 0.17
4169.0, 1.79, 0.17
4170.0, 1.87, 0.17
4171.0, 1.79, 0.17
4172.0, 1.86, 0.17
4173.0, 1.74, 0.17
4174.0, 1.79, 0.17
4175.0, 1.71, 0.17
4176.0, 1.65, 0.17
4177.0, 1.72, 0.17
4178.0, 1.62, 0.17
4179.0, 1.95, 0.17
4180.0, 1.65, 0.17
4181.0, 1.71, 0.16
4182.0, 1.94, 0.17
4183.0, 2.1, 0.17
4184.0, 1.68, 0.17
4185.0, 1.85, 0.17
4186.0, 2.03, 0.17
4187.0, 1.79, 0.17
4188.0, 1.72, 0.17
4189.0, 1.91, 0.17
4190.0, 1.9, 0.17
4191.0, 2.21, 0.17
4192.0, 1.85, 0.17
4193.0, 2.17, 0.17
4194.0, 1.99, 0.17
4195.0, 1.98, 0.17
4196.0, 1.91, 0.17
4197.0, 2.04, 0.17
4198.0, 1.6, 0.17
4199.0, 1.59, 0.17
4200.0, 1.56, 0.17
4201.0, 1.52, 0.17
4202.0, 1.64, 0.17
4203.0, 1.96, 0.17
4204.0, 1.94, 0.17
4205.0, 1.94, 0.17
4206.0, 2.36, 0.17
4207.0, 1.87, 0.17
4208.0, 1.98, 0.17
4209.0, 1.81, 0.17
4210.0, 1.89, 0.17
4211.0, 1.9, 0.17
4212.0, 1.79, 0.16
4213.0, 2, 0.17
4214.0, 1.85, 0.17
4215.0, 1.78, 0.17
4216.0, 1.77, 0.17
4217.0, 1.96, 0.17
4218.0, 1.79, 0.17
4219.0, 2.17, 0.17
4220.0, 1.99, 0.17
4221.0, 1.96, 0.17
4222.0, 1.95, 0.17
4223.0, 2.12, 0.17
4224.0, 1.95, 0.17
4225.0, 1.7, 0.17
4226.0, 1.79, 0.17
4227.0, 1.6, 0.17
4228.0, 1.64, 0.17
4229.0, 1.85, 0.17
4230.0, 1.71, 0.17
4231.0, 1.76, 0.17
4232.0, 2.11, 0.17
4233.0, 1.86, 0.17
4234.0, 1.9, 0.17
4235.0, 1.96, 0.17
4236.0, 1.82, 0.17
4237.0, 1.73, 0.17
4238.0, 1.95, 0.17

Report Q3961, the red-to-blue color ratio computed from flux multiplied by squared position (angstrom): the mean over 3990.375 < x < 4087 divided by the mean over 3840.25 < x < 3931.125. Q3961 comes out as 1.4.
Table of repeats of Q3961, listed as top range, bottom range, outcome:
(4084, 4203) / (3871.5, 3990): 1.44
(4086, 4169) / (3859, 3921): 1.39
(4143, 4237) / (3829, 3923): 1.57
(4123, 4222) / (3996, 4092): 1.05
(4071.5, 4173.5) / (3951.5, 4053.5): 1.11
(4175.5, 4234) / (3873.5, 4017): 1.43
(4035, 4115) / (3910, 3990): 1.36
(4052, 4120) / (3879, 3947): 1.39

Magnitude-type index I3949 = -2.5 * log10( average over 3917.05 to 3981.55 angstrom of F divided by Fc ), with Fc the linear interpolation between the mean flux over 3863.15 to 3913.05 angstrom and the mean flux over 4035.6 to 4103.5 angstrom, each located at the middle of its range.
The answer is 0.18 mag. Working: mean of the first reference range 1.42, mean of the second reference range 1.82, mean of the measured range 1.32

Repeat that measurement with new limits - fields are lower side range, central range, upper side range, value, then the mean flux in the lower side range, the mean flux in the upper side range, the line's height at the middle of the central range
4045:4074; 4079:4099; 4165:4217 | 0.08 mag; 1.89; 1.85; 1.88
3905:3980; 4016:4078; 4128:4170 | -0.17 mag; 1.36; 1.88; 1.62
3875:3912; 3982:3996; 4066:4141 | -0.16 mag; 1.37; 1.77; 1.55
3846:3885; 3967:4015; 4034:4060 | 0.08 mag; 1.43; 1.94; 1.78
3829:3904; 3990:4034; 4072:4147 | -0.19 mag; 1.32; 1.77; 1.59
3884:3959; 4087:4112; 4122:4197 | 0.09 mag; 1.41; 1.87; 1.75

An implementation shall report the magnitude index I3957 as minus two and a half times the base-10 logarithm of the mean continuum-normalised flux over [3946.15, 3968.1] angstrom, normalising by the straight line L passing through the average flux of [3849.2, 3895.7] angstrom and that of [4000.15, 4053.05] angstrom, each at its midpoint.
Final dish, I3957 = 0.234 mag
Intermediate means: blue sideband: 1.37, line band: 1.35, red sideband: 1.93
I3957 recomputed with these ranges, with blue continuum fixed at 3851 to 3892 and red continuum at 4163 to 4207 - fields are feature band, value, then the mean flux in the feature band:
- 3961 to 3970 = 0.40 mag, 1.05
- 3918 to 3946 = 0.12 mag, 1.32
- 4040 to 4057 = -0.17 mag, 1.93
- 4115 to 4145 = -0.05 mag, 1.86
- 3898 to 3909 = -0.11 mag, 1.57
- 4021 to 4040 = -0.21 mag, 1.96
